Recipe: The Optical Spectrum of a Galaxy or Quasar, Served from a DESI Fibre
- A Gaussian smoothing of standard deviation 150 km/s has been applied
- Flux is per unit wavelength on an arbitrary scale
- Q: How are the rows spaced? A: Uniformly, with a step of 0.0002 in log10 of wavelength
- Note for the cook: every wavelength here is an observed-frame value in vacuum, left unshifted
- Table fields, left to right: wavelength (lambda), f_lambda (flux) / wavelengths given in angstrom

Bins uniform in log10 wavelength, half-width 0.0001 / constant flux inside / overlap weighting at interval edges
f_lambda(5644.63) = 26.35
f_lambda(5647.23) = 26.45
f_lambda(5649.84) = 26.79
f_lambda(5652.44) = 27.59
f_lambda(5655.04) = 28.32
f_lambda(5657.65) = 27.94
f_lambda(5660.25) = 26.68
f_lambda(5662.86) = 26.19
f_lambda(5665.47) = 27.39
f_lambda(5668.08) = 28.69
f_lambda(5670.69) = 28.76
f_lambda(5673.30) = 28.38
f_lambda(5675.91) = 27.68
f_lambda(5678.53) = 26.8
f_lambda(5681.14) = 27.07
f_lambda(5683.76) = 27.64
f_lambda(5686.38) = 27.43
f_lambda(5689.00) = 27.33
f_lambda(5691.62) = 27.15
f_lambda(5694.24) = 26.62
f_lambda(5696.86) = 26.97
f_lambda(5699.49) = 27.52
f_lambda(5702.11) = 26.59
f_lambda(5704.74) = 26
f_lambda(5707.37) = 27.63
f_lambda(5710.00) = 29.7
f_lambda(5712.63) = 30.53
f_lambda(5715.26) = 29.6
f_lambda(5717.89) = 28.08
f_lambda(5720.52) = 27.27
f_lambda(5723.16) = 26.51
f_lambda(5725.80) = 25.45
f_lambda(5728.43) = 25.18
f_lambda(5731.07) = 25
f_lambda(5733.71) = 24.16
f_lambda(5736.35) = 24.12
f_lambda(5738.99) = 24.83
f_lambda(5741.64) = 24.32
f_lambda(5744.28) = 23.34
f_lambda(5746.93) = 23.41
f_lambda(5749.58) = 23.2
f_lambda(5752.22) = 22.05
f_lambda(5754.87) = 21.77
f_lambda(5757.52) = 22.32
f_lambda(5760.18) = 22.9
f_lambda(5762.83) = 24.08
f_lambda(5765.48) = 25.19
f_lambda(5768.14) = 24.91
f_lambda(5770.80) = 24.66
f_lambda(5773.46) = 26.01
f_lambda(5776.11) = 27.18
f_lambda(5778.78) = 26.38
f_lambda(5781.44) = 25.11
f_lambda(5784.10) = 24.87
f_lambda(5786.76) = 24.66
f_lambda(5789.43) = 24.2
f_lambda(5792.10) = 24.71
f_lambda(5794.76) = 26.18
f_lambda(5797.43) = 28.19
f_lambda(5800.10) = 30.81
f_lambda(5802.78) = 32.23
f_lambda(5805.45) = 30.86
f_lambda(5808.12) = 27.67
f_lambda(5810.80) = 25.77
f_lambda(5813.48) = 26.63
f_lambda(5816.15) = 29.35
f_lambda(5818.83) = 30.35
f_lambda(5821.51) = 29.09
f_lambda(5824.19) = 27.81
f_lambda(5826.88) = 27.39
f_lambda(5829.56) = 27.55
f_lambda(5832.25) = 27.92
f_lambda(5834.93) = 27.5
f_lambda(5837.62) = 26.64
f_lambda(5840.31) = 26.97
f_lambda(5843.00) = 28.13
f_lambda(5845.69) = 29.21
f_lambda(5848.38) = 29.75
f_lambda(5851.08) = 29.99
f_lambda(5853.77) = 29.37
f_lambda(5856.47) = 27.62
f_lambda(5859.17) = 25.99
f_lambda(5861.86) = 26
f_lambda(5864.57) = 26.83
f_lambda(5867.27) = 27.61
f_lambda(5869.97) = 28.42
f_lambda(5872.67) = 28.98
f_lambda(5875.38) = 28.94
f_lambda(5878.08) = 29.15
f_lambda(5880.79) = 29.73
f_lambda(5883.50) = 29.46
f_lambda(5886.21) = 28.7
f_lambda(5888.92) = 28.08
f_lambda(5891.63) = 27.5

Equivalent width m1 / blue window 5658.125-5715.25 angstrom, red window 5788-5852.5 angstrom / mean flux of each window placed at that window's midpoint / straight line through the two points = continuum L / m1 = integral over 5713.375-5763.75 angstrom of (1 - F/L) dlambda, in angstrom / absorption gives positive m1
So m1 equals 5.7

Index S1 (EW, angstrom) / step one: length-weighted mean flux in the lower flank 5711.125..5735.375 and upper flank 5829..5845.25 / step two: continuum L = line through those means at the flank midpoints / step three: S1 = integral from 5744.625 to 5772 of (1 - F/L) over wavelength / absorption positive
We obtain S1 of 3.7 angstrom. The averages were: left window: 26.9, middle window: 23.4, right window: 27.5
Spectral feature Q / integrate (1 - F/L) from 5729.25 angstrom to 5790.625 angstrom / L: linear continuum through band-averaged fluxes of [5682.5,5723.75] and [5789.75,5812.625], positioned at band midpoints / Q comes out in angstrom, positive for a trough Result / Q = 7.9 angstrom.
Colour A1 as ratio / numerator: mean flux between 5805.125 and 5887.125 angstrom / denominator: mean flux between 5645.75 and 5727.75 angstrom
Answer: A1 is 1.0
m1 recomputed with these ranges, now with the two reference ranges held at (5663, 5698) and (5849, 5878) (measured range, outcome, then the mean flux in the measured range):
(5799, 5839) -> -0.8 angstrom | 28.5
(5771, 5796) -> 2.1 angstrom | 25.4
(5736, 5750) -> 1.9 angstrom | 23.9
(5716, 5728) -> 0.3 angstrom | 26.8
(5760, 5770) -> 1.2 angstrom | 24.4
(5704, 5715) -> -0.4 angstrom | 28.7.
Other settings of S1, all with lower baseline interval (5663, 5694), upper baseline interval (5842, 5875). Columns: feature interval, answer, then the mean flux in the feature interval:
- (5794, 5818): -0.6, 28.7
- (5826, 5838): 0.3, 27.5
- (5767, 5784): 1.4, 25.7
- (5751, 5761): 2.0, 22.2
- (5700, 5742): 1.6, 26.6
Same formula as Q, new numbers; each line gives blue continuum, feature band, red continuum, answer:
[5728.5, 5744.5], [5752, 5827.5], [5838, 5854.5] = 0.5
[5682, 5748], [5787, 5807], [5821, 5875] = -0.4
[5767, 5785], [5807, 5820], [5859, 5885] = -0.6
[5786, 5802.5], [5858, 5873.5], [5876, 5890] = 0.7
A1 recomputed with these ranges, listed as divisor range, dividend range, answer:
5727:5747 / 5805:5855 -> 1.16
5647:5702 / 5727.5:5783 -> 0.89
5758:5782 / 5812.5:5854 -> 1.13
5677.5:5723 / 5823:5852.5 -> 1.02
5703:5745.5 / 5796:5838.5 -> 1.08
